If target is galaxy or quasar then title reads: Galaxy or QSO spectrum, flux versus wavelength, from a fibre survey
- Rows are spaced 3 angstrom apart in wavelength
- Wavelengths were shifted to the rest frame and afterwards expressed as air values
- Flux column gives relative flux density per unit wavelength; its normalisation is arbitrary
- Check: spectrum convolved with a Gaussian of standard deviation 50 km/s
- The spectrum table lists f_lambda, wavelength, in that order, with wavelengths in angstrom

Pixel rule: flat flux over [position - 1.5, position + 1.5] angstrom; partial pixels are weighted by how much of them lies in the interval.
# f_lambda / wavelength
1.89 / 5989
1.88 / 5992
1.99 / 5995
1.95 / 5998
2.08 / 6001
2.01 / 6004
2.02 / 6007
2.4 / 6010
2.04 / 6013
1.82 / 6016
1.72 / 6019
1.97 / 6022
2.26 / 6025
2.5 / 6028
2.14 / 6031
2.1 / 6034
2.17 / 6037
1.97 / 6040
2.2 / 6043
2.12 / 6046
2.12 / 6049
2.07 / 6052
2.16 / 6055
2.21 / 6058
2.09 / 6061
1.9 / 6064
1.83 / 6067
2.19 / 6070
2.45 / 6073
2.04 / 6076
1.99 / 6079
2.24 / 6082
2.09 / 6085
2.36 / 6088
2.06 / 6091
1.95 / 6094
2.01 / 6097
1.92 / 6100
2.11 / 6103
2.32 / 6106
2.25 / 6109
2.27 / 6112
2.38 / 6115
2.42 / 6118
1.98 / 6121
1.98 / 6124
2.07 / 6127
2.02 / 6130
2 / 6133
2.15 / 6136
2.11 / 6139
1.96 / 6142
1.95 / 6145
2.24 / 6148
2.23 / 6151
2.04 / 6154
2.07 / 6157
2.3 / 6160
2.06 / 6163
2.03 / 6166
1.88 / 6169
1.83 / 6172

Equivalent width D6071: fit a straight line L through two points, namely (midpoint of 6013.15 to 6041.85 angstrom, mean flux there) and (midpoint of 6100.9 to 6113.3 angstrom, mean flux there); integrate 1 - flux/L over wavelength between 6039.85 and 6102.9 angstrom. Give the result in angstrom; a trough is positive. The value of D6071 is 1.67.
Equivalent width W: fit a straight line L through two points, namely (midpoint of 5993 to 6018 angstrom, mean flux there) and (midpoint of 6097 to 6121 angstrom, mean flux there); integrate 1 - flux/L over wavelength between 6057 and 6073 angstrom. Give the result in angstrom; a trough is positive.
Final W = 0.42 angstrom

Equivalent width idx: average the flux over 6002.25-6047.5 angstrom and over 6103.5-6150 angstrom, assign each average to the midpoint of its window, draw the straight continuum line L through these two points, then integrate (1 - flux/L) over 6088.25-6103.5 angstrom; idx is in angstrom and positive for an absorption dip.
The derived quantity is 0.7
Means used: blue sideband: 2.1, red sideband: 2.14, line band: 2.03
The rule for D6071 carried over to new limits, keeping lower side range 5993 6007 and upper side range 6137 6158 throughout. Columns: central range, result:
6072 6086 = -0.72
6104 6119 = -1.82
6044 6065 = -0.70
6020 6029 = -0.81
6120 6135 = 0.44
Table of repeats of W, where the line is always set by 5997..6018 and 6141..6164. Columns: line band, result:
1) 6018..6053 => -1.1 angstrom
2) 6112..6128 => -0.6 angstrom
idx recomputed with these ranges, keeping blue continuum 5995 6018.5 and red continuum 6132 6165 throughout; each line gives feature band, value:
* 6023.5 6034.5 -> -1.2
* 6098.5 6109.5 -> -0.3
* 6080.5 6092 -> -0.7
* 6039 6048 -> -0.3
